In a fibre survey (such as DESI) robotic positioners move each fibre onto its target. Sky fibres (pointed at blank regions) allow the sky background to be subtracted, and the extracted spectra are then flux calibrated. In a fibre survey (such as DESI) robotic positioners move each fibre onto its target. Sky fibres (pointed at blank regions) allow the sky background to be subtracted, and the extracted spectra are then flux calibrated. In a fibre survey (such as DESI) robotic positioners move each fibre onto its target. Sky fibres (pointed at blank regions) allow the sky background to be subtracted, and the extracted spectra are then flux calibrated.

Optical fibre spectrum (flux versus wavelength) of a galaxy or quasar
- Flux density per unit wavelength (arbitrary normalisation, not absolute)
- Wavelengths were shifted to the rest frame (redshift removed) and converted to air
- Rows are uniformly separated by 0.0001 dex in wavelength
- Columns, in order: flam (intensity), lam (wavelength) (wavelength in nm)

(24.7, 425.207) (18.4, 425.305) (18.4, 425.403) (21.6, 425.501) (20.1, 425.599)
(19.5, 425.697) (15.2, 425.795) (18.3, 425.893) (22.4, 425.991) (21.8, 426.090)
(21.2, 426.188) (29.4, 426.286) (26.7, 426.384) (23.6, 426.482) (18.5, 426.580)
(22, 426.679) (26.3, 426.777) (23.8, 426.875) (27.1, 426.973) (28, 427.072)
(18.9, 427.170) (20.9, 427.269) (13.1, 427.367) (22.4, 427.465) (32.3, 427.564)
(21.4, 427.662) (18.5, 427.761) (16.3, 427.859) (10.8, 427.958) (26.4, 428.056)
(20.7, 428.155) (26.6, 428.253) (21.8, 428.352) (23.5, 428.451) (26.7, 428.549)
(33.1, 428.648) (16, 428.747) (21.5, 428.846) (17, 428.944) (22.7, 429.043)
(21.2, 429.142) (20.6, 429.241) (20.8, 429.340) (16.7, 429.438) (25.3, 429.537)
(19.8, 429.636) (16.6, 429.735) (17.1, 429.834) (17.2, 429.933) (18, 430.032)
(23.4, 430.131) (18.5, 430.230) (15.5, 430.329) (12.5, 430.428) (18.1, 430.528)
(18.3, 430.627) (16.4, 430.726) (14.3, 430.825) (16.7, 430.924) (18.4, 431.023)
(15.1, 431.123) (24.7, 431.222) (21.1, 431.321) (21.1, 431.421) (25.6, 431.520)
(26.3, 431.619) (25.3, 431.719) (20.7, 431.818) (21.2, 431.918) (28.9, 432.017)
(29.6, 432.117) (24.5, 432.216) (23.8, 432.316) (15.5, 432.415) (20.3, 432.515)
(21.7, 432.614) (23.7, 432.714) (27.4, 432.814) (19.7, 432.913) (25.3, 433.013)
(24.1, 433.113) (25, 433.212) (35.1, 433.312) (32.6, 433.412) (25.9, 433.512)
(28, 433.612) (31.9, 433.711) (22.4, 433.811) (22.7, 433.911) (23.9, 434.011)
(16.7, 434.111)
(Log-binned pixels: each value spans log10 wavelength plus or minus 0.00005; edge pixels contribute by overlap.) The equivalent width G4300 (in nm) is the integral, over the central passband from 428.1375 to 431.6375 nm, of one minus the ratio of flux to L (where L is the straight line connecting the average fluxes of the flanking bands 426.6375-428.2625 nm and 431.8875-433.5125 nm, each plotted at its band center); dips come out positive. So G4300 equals 0.47 nm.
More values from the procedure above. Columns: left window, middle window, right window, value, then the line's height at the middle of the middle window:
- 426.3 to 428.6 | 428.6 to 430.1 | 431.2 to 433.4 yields 0.19 nm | 23.2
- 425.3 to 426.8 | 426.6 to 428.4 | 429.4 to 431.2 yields -0.16 nm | 20.2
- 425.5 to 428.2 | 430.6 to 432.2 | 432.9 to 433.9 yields 0.25 nm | 25.4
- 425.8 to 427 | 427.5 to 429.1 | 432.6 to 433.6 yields 0.12 nm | 24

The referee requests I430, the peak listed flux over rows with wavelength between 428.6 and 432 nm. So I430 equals 33.1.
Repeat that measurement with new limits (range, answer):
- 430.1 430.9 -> 23.4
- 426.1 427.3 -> 29.4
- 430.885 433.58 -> 35.1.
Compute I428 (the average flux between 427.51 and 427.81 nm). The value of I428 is 24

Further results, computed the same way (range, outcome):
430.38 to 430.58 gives 15.3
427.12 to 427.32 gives 19.9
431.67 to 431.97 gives 22.5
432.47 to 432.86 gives 23.3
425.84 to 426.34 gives 22.6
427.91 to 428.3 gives 21.2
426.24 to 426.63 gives 24.5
